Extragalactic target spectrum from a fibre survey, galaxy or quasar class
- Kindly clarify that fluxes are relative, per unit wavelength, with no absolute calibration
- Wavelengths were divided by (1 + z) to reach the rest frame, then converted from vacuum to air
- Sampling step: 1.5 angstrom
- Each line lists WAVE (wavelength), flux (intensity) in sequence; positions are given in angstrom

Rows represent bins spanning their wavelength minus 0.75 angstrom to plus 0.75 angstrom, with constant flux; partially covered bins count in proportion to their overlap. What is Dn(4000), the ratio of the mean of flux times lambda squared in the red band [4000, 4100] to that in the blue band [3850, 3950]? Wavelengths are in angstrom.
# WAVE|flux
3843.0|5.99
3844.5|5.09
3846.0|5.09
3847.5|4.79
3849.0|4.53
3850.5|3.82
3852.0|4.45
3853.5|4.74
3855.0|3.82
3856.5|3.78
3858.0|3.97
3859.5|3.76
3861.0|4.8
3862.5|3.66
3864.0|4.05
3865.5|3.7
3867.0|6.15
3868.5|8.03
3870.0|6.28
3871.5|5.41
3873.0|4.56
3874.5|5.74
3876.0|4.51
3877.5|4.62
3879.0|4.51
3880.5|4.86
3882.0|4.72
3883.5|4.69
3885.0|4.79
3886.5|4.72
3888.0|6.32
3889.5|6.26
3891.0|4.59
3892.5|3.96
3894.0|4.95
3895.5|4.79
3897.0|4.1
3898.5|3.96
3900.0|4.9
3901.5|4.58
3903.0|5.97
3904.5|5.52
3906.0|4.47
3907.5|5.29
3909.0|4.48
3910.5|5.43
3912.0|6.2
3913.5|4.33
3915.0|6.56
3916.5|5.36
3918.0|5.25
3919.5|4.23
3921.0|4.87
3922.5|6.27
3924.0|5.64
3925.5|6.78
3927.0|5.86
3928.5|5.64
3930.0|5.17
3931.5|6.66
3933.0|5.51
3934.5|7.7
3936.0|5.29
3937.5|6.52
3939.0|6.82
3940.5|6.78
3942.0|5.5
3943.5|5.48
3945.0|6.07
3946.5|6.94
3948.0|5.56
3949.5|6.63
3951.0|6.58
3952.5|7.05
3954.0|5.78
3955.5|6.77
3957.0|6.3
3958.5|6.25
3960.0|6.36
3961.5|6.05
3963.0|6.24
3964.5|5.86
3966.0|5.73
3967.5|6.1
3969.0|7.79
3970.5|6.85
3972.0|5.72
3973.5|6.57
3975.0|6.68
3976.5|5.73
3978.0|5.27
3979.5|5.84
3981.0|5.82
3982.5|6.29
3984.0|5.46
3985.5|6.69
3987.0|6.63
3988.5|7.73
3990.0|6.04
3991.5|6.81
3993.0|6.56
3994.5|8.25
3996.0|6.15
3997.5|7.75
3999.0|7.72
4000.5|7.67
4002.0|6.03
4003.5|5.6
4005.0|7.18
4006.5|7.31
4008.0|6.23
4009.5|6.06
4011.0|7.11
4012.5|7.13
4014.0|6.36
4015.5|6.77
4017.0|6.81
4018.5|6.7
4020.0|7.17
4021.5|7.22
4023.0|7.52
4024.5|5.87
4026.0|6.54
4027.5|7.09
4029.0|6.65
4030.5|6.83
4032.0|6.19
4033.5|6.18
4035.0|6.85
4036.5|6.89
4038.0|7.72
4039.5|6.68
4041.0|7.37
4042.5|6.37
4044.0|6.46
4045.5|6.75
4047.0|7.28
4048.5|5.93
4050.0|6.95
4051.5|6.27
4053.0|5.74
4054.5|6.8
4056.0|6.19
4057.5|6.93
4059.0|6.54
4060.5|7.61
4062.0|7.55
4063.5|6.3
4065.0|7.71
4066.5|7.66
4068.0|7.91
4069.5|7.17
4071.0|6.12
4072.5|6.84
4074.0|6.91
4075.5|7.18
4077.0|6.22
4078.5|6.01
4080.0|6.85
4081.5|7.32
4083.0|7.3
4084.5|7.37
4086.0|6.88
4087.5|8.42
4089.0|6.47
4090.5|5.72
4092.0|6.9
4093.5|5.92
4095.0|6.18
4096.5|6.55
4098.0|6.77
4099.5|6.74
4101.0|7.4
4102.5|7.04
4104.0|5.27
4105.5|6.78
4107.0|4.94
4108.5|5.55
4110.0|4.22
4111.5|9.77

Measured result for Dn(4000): 1.39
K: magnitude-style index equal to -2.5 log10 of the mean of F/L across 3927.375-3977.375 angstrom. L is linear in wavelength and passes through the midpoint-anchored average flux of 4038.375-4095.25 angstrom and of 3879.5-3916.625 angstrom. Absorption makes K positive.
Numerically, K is -0.12 mag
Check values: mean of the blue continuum 5.02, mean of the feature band 6.26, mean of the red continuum 6.82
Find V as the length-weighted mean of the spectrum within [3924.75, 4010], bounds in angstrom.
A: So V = 6.39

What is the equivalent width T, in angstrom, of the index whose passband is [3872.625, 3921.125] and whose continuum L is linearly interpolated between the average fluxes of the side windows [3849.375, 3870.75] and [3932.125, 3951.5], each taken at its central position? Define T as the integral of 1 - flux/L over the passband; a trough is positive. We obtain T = 3.5 angstrom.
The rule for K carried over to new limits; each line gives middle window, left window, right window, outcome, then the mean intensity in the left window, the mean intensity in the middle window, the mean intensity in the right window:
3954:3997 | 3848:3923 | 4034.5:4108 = -0.10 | 4.9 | 6.37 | 6.77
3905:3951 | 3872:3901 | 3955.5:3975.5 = -0.03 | 4.82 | 5.79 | 6.36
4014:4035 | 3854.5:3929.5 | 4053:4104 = -0.07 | 5.04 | 6.72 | 6.85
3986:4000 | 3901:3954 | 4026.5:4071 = -0.12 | 5.81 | 7.08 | 6.83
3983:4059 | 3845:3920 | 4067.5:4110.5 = -0.12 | 4.88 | 6.74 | 6.59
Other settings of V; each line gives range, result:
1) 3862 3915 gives 5.03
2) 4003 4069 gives 6.8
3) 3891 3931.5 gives 5.19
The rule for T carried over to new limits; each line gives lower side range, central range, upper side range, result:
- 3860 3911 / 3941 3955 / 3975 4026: -0.74 angstrom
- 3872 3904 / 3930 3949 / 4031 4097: -2.67 angstrom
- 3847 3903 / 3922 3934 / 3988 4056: -1.05 angstrom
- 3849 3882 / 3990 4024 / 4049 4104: -4.22 angstrom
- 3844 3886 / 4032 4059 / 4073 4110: -1.99 angstrom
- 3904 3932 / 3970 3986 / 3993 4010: 1.06 angstrom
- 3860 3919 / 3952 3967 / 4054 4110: -1.51 angstrom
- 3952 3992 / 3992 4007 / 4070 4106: -1.43 angstrom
